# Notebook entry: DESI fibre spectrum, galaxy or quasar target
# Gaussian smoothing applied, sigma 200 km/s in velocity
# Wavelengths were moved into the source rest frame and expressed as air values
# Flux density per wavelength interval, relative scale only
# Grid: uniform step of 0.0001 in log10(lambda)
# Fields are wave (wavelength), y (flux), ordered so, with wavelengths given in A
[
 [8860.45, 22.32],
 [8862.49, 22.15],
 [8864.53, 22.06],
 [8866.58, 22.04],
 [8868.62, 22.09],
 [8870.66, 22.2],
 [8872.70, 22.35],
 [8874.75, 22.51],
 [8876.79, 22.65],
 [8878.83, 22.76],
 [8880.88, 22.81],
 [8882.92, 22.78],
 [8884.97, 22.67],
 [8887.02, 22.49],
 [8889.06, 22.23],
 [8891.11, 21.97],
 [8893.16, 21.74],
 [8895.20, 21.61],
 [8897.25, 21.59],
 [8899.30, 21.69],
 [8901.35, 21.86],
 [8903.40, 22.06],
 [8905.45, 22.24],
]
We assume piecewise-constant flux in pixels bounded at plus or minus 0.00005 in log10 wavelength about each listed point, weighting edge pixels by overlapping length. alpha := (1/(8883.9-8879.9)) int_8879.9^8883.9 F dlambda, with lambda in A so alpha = 22.8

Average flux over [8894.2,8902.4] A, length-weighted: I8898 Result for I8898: 21.7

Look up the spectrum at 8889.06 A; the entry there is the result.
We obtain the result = 22.23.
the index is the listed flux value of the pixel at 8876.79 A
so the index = 22.65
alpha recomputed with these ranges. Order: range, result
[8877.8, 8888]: 22.7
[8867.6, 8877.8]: 22.4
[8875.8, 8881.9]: 22.7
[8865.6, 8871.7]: 22.1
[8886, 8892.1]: 22.2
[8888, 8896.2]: 21.9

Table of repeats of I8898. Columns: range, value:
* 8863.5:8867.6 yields 22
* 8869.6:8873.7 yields 22.3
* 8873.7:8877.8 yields 22.6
